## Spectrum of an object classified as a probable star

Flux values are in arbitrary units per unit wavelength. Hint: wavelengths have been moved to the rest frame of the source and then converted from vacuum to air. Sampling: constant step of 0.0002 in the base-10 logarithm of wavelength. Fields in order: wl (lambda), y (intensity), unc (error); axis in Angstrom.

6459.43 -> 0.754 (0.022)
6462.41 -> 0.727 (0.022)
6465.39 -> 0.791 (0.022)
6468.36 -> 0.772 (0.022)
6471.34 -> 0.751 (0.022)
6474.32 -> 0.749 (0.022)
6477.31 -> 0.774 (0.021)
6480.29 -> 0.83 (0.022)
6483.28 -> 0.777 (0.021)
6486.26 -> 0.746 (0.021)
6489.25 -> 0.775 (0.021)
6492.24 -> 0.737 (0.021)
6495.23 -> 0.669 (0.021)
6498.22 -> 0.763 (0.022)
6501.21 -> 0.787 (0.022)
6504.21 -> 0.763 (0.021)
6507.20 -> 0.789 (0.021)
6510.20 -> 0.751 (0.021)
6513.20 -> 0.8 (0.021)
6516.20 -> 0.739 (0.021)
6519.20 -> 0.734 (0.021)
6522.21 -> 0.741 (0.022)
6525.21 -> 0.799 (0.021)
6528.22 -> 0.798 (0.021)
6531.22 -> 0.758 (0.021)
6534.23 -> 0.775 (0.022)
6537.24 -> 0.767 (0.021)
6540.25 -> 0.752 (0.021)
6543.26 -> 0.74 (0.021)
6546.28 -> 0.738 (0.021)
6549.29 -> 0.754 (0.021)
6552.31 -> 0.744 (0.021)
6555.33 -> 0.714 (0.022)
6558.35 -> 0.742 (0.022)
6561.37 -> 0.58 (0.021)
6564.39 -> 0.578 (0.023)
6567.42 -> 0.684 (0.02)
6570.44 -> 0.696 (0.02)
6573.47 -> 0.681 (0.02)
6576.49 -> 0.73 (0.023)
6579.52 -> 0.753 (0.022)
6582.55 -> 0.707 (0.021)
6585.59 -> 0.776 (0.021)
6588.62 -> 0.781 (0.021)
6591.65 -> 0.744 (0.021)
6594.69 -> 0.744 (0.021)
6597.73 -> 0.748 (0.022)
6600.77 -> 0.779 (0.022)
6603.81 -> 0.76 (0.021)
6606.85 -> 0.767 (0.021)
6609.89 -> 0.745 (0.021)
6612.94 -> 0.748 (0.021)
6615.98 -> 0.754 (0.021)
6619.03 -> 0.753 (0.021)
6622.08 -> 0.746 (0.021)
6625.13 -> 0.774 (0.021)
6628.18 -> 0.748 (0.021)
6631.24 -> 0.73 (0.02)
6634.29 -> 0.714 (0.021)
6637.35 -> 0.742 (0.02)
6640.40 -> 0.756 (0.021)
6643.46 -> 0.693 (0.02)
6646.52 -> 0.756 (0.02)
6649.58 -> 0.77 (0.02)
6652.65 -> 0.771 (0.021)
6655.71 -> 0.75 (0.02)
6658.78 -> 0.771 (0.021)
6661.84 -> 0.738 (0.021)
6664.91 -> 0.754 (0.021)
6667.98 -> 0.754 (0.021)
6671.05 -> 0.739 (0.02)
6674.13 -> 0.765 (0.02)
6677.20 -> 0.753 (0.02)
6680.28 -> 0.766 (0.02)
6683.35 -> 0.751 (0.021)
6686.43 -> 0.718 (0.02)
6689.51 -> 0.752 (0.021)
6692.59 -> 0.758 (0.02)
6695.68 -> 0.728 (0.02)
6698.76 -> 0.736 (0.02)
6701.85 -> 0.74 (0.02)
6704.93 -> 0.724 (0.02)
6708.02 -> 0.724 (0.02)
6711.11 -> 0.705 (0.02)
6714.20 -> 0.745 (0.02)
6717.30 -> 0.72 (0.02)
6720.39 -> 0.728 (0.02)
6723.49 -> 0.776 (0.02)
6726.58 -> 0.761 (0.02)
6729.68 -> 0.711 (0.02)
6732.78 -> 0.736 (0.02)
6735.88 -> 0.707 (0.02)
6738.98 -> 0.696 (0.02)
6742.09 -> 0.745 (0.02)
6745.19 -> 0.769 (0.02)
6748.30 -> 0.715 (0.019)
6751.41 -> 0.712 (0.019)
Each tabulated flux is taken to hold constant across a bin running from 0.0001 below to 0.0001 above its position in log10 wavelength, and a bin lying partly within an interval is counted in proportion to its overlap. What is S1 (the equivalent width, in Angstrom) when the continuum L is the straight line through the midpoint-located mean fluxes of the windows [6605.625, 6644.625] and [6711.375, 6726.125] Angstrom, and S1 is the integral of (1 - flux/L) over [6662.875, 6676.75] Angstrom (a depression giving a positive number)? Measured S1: -0.19 Angstrom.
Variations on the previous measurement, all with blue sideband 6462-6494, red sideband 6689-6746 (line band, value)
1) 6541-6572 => 2.4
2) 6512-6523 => 0.1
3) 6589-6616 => -0.2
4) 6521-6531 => -0.2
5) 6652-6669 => -0.3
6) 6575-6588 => 0.1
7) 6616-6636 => 0.0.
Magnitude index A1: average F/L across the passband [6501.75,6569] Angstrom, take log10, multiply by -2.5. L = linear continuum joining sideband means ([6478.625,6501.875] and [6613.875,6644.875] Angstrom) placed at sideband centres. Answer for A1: 0.02 mag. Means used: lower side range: 0.76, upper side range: 0.741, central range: 0.739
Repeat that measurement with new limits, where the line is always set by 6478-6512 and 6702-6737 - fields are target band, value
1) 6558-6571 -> 0.168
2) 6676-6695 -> -0.018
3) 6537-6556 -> 0.017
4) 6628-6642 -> 0.010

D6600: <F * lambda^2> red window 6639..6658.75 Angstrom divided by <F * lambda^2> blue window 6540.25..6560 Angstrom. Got 1.0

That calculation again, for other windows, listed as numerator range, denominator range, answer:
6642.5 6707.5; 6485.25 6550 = 1.03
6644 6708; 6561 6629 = 1.05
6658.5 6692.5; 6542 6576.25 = 1.12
